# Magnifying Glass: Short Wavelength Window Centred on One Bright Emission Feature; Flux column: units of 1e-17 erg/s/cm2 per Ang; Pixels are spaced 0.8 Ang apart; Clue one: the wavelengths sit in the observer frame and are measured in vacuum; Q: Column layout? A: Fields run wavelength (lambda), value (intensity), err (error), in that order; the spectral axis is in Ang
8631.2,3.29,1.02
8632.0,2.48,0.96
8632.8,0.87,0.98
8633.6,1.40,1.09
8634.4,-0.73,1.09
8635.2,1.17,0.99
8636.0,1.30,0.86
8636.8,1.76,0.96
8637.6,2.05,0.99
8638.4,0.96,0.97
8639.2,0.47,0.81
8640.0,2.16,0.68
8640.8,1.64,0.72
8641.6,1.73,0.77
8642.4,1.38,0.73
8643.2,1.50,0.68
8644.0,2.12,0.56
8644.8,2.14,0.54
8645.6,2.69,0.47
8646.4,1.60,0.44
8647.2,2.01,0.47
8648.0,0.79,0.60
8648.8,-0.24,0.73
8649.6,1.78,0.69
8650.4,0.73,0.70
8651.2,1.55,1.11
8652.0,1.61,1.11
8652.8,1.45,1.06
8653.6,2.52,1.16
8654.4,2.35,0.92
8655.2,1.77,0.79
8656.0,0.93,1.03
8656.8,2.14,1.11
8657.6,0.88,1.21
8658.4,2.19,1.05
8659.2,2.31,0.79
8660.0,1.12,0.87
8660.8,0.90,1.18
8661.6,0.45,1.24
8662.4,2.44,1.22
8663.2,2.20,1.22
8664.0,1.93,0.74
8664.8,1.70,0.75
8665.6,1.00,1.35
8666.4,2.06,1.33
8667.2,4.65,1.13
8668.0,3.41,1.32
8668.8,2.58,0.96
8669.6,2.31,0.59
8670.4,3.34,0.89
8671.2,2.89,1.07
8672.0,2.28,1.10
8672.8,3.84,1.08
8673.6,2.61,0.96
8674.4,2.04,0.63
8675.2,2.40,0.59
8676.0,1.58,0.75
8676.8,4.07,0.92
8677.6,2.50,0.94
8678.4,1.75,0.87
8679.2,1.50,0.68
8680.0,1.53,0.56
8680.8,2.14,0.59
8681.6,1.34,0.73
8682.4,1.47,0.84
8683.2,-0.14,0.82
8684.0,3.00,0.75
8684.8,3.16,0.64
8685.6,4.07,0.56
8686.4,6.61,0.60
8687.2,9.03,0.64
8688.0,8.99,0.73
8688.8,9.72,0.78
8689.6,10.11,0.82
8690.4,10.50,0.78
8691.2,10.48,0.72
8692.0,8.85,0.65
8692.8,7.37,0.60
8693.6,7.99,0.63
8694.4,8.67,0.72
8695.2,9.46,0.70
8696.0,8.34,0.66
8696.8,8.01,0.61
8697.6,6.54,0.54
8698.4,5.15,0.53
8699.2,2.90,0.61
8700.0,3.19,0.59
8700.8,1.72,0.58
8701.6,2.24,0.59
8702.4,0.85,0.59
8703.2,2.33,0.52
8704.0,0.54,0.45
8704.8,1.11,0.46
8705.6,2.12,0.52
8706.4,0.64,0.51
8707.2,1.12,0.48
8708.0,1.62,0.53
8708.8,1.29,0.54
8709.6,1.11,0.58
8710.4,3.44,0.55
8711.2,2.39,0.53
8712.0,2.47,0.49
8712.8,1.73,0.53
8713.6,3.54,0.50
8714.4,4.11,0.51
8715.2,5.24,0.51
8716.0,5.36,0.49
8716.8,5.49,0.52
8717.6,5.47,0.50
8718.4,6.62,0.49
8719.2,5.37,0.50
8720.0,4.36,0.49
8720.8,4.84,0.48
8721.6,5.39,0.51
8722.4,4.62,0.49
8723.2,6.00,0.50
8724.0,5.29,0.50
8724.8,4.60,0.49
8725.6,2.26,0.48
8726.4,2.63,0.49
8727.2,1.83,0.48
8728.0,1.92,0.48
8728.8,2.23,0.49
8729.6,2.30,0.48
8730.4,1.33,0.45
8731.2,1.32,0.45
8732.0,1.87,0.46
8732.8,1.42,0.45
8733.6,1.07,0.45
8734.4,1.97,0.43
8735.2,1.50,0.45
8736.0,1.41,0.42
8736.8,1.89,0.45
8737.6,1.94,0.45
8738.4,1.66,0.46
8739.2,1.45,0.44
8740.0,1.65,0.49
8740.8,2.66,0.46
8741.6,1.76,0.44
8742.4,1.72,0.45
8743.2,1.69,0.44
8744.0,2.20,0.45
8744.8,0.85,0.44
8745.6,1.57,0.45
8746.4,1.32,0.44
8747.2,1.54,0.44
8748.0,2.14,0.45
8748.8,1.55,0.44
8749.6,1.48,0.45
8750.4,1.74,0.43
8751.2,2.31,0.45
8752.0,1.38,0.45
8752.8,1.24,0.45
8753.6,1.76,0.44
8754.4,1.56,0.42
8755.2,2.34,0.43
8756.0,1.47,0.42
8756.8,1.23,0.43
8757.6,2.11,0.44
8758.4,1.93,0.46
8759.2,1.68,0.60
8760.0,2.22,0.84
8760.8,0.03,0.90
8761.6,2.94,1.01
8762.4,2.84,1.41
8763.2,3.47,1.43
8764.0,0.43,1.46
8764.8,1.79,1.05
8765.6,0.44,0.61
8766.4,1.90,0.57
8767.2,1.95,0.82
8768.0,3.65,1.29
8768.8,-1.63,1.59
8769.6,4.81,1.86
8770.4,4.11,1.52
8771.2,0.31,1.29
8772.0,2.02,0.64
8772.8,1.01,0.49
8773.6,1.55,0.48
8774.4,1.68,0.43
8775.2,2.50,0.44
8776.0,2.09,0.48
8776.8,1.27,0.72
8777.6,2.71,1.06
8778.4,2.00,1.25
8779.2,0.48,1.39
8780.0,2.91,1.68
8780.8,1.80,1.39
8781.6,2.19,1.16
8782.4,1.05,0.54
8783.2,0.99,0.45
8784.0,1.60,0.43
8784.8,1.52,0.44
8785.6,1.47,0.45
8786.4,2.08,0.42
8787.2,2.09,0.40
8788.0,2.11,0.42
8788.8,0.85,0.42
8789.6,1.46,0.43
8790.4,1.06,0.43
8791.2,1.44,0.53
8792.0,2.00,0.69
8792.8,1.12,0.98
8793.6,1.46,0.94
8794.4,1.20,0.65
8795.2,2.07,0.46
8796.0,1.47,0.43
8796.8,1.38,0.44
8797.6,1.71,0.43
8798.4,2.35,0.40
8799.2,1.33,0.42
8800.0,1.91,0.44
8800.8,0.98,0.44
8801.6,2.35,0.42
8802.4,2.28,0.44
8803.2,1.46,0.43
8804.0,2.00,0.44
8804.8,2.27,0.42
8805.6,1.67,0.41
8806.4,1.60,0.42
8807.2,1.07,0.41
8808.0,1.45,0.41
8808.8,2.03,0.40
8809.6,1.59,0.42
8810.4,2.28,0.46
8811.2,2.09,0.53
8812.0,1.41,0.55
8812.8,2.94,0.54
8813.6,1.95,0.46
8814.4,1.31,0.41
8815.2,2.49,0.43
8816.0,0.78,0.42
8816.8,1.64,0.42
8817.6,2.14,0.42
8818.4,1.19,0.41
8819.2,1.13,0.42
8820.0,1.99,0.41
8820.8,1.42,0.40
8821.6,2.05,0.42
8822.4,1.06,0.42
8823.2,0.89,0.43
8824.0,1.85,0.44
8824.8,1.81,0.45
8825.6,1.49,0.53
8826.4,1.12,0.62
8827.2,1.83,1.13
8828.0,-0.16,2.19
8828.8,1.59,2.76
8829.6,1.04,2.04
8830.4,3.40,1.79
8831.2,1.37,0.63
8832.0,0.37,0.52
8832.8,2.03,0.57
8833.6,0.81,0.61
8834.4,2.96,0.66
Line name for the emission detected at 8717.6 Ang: [N II] 6583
